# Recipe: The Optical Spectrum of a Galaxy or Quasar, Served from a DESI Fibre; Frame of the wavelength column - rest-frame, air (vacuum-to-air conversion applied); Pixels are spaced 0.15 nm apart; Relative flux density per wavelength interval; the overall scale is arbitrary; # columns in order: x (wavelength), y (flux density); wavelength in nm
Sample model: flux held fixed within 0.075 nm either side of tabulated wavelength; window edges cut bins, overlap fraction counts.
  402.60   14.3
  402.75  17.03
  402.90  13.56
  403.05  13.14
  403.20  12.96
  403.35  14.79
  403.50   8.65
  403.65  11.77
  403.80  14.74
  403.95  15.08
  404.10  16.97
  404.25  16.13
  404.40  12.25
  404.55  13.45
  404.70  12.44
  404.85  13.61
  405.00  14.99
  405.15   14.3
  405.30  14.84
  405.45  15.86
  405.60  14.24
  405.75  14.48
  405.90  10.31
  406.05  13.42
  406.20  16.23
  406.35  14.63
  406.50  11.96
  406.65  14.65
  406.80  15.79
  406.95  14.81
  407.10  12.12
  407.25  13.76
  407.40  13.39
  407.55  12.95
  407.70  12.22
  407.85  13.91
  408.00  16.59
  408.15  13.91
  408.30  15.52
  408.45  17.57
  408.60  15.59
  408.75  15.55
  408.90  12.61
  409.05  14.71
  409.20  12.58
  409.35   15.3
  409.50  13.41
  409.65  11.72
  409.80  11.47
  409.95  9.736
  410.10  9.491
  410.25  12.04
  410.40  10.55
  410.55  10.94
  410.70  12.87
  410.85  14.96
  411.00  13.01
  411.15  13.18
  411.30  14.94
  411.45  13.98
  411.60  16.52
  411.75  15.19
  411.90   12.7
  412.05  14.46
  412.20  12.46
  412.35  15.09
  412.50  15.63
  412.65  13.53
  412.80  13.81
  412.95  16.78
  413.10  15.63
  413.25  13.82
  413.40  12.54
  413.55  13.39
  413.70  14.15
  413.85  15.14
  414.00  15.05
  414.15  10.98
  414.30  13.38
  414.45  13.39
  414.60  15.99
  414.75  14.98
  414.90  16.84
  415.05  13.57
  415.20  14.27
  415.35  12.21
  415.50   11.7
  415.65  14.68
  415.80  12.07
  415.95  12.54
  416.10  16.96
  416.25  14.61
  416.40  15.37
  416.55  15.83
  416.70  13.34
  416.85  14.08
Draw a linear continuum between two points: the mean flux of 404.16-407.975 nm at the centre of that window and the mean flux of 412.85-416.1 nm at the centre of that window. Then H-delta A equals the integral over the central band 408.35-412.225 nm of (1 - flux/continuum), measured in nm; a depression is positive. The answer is 0.16 nm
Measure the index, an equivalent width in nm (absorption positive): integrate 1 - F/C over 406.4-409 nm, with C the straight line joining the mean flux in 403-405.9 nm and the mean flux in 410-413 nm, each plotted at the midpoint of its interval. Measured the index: -0.11 nm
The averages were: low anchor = 13.8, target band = 14.3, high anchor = 13.5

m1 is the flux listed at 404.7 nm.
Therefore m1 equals 12.44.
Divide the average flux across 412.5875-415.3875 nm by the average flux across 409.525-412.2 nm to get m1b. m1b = 1.1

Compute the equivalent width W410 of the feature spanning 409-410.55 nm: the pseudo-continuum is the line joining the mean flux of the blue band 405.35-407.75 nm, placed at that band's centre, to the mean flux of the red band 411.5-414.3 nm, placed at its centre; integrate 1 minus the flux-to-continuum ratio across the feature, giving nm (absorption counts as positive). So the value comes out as 0.22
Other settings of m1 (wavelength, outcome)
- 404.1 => 16.97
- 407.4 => 13.39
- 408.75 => 15.55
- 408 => 16.59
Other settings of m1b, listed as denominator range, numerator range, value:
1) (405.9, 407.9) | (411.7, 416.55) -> 1.03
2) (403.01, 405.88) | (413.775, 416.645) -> 1.02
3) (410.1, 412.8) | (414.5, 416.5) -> 1.06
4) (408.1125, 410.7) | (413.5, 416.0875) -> 1.06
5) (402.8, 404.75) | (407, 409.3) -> 1.05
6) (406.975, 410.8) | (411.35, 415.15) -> 1.08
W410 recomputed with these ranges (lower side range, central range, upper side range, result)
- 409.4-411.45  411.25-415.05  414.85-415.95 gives -0.431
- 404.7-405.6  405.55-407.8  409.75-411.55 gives 0.037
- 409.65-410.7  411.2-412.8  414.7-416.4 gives -0.321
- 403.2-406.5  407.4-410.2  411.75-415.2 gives 0.095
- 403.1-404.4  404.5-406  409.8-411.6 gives -0.039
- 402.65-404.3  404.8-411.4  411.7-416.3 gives 0.196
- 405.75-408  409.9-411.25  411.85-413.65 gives 0.197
